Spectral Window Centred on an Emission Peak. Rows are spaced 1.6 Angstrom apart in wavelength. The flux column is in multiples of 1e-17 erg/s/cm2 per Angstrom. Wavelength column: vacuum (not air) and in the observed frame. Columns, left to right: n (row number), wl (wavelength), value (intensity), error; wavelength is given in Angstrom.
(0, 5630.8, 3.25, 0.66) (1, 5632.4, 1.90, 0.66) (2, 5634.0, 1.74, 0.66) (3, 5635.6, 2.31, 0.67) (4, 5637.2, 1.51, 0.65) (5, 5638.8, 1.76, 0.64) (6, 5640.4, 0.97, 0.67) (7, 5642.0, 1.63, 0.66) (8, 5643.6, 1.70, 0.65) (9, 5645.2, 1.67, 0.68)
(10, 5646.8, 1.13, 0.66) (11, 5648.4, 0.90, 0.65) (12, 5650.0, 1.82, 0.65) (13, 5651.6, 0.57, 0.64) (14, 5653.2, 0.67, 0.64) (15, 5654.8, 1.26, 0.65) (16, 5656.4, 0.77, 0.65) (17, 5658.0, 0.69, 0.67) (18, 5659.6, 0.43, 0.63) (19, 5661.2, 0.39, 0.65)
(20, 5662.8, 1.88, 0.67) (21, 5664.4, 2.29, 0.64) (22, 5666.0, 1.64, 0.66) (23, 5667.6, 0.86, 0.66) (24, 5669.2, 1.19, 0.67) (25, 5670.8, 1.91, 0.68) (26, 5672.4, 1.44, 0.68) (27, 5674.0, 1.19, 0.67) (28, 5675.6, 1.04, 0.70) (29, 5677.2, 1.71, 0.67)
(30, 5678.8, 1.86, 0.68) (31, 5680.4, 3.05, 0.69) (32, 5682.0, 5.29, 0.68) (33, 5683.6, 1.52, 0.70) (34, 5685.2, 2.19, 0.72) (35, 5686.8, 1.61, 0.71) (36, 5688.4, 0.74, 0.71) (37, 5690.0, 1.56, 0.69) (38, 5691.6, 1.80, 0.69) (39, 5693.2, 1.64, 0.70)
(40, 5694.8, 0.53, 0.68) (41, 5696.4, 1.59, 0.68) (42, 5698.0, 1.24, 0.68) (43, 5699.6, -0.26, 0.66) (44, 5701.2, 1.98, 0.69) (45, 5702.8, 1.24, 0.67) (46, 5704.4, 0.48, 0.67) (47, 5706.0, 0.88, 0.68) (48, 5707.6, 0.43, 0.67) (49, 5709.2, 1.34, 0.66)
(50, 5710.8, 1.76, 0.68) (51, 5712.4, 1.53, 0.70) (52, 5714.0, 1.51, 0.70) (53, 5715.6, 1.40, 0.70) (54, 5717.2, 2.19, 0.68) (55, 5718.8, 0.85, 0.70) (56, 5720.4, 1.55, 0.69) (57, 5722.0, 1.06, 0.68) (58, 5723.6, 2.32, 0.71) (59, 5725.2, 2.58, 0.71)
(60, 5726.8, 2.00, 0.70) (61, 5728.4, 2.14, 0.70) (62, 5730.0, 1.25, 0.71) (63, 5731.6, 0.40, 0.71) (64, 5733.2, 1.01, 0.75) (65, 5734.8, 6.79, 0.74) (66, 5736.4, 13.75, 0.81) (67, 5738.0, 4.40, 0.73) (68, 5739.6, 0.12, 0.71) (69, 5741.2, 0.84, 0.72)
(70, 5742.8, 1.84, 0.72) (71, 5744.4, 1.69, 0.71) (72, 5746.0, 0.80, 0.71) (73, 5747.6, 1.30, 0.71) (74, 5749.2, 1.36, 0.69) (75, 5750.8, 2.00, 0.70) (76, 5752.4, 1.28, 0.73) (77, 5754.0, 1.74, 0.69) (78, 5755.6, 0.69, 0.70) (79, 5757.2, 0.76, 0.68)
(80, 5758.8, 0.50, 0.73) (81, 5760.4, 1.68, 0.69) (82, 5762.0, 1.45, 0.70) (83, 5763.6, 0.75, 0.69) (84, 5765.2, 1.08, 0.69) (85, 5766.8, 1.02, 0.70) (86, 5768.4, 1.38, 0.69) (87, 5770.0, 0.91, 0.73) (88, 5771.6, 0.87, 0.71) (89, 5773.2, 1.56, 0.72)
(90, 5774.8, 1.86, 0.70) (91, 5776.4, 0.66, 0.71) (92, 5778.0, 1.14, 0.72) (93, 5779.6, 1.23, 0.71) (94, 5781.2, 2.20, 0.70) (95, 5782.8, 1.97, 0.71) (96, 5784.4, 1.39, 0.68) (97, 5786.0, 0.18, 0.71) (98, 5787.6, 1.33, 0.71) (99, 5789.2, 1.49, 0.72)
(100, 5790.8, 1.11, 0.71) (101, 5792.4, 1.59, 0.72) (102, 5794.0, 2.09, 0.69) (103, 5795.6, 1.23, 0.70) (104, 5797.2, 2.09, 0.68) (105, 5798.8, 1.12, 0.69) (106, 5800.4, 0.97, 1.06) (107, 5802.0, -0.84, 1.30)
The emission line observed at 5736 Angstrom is [O III] 5007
